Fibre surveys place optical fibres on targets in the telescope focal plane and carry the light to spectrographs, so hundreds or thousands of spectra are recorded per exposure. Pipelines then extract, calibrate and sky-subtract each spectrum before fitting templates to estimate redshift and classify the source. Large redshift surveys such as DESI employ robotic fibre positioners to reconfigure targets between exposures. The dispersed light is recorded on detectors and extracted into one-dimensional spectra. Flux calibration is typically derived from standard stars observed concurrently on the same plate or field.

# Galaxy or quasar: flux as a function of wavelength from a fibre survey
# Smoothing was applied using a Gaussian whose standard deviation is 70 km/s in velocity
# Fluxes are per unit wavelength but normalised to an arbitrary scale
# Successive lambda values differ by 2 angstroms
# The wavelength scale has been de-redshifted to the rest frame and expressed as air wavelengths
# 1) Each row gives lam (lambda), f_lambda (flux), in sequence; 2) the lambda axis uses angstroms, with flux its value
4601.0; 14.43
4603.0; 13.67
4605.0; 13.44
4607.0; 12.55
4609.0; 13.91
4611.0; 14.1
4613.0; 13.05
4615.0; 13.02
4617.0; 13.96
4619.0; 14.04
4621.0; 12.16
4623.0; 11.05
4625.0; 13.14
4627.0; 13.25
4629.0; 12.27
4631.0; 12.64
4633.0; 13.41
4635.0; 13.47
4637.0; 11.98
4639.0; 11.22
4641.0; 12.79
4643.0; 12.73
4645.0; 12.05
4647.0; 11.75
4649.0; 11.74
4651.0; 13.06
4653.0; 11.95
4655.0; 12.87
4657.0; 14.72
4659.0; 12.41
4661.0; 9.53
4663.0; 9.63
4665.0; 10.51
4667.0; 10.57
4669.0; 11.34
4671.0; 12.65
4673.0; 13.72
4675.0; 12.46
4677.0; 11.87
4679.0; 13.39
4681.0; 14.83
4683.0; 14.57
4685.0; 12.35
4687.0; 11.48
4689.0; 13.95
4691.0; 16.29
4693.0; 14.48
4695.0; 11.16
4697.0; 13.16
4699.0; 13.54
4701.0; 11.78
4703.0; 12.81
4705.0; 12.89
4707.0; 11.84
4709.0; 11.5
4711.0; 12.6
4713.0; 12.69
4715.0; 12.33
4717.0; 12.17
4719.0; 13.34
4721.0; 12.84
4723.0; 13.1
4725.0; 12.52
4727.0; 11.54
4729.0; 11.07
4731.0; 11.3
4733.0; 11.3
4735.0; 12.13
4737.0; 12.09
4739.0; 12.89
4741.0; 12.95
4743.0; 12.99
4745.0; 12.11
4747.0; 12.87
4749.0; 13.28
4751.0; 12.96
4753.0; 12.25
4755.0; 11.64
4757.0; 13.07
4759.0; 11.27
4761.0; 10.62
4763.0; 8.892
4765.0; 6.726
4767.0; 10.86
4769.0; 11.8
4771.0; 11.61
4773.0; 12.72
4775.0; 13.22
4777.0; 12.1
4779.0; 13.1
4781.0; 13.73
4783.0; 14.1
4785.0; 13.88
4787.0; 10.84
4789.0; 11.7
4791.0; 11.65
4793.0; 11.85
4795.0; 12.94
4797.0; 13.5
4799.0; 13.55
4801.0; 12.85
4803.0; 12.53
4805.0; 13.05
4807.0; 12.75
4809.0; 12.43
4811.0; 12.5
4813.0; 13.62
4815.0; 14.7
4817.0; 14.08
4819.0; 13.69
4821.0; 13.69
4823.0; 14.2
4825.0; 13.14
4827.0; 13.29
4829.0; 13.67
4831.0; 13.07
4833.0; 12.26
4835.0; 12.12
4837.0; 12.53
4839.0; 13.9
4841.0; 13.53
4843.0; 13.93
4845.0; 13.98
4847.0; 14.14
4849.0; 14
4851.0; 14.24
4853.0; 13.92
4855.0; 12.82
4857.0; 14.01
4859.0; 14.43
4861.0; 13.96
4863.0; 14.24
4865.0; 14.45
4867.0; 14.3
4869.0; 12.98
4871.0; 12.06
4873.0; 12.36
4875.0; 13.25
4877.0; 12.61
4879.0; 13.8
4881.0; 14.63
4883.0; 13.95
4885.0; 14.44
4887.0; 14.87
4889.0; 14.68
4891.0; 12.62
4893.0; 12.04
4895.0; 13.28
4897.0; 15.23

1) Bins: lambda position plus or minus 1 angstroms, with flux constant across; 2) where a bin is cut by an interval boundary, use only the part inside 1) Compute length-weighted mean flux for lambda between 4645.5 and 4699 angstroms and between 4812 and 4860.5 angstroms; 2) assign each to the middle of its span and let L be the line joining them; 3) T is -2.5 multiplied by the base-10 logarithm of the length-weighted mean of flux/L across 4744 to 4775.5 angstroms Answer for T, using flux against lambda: 0.14 mag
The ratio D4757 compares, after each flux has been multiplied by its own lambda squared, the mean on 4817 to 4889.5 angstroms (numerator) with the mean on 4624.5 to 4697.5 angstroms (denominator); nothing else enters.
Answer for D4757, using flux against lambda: 1.2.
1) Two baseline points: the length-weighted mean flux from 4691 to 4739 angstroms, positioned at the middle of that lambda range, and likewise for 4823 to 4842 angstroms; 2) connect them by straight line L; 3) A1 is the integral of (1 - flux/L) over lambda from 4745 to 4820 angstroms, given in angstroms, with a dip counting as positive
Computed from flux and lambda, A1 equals 2.6 angstroms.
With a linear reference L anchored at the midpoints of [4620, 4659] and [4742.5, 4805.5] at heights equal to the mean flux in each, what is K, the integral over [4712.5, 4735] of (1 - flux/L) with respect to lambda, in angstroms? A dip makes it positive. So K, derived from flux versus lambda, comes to 0.2 angstroms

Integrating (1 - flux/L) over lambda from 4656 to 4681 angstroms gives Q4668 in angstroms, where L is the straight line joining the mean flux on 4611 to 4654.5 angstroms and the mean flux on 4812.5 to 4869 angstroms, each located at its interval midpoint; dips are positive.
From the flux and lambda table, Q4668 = 1.6 angstroms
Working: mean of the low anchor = 12.6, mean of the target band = 12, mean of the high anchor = 13.7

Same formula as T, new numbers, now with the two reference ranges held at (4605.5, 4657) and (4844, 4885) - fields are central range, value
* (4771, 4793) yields 0.06 mag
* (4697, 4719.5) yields 0.05 mag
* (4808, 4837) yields 0.02 mag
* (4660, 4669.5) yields 0.25 mag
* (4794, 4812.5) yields 0.05 mag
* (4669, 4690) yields -0.01 mag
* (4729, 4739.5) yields 0.12 mag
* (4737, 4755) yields 0.05 mag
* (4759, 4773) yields 0.27 mag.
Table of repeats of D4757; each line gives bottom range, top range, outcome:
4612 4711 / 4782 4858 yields 1.12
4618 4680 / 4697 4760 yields 1.04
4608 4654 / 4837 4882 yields 1.18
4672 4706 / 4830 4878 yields 1.09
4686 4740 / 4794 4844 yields 1.11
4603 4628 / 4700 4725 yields 0.99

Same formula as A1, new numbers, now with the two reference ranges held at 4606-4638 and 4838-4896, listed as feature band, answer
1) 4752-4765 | 2.4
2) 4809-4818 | 0.0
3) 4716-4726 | 0.4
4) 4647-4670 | 2.5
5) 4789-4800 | 0.7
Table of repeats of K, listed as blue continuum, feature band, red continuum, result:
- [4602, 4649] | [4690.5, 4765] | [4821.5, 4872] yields 5.00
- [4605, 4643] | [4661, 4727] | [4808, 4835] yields 2.49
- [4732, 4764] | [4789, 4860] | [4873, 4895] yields -1.99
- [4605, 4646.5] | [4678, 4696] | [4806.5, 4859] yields -0.80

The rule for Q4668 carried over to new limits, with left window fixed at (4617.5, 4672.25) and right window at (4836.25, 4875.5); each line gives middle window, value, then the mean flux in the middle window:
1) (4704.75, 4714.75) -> 0.3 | 12.3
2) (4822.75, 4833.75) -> 0.2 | 13.2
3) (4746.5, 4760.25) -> 0.6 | 12.4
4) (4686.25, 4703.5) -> -0.9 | 13.2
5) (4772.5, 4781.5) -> 0.1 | 12.9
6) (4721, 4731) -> 0.6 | 12.1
